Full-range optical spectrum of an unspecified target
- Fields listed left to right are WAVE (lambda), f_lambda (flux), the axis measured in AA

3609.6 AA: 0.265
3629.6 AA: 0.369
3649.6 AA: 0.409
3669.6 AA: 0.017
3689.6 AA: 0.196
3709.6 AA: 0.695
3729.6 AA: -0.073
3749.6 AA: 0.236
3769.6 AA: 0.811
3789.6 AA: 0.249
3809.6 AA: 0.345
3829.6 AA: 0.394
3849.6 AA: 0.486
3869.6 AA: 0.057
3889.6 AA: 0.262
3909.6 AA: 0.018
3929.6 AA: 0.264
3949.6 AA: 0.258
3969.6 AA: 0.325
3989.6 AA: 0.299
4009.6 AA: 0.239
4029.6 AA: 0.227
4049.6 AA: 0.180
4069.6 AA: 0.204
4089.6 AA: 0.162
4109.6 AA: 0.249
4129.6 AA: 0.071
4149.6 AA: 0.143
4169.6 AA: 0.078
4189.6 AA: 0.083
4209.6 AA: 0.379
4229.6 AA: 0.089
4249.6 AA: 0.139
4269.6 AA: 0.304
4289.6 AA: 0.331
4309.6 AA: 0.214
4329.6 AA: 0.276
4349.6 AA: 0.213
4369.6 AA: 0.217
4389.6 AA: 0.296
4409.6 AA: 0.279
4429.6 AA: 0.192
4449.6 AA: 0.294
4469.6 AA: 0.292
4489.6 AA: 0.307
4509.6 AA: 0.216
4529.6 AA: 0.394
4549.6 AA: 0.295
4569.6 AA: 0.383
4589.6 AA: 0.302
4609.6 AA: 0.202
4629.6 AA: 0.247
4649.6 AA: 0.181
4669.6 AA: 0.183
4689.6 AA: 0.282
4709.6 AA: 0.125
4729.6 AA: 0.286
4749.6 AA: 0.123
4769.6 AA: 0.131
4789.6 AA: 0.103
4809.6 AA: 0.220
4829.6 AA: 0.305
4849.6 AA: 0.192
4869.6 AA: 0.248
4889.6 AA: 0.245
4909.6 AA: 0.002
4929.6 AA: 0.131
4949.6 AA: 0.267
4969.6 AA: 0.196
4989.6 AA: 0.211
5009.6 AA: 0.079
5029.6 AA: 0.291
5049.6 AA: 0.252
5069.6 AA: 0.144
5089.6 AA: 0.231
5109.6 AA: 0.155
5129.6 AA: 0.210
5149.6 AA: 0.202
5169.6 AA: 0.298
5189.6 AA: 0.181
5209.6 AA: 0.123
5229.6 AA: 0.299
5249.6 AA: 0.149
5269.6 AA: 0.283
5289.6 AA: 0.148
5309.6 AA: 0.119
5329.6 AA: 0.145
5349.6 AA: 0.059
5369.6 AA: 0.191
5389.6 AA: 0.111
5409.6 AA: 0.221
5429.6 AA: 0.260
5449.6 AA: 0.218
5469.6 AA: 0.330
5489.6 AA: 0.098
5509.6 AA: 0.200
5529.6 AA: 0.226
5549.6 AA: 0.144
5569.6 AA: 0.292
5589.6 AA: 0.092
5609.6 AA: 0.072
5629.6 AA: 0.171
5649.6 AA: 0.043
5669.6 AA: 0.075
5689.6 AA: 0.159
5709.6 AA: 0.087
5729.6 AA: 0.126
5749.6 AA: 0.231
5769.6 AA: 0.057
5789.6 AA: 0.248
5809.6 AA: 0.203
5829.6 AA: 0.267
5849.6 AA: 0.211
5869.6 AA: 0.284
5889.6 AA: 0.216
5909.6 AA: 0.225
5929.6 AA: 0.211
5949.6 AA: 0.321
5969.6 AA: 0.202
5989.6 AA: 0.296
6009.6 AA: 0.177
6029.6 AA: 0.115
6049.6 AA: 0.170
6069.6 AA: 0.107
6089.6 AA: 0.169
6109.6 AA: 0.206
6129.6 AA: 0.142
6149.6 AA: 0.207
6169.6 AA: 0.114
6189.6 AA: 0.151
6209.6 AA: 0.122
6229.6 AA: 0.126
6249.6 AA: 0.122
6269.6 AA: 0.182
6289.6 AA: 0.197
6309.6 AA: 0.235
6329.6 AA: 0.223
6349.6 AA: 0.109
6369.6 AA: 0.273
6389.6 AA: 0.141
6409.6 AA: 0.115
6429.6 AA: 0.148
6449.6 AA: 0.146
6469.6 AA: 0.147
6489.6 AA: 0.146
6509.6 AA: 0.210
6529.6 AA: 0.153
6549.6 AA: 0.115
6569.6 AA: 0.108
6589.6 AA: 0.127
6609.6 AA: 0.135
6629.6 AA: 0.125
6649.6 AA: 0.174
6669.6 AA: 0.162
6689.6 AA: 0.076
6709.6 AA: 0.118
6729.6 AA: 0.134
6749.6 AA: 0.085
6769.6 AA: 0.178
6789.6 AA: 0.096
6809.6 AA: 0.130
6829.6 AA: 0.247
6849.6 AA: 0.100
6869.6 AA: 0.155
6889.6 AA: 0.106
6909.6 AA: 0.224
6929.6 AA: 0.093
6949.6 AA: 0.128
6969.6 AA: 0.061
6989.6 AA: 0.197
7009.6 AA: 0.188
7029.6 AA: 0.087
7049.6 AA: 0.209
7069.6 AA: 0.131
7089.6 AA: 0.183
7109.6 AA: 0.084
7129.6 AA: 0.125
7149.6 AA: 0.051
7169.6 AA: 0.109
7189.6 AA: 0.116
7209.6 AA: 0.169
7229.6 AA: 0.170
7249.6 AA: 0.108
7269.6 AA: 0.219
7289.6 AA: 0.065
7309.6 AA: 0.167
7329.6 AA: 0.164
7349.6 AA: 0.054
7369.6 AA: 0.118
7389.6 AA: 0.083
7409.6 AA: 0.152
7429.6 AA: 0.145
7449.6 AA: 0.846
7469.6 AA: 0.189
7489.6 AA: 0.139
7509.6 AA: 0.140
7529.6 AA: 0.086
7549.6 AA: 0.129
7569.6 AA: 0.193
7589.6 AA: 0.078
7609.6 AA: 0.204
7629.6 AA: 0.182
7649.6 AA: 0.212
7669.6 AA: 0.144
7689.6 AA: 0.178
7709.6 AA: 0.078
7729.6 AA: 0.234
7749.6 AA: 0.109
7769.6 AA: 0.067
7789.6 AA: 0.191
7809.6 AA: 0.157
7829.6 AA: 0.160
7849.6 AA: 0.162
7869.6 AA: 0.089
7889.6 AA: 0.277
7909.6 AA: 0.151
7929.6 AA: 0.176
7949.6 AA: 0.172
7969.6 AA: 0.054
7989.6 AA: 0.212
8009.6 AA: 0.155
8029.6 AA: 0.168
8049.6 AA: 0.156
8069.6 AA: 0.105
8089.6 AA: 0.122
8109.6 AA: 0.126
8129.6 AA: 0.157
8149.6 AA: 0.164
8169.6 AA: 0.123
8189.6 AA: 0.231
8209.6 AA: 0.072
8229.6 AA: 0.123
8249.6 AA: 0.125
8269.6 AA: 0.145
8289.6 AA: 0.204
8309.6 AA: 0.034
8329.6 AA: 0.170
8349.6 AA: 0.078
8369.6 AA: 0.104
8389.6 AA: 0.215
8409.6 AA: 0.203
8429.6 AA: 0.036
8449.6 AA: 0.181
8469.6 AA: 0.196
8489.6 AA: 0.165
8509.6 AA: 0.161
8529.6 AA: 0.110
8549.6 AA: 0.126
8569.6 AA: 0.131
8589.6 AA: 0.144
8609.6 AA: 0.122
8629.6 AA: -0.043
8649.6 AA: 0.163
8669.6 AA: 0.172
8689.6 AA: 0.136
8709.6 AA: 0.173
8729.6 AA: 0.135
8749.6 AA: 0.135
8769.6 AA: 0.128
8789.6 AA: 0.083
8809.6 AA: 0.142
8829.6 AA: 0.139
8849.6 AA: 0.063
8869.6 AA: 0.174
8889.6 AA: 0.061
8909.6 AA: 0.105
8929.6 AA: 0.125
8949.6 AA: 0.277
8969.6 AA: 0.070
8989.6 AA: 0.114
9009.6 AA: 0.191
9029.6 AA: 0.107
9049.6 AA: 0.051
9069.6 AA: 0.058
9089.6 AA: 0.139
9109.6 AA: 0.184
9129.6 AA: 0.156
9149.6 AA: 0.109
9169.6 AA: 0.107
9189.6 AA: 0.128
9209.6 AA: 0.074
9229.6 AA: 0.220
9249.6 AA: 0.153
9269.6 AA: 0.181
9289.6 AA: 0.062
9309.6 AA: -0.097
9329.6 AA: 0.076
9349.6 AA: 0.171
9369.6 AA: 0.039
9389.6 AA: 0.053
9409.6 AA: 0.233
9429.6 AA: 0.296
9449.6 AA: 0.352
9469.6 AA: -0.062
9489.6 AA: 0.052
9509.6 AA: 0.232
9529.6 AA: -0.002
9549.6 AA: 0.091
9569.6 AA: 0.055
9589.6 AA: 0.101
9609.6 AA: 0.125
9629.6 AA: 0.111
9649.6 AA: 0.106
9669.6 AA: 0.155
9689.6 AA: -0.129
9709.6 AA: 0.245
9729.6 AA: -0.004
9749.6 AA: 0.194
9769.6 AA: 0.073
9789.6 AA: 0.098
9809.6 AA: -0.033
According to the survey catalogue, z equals 1.00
